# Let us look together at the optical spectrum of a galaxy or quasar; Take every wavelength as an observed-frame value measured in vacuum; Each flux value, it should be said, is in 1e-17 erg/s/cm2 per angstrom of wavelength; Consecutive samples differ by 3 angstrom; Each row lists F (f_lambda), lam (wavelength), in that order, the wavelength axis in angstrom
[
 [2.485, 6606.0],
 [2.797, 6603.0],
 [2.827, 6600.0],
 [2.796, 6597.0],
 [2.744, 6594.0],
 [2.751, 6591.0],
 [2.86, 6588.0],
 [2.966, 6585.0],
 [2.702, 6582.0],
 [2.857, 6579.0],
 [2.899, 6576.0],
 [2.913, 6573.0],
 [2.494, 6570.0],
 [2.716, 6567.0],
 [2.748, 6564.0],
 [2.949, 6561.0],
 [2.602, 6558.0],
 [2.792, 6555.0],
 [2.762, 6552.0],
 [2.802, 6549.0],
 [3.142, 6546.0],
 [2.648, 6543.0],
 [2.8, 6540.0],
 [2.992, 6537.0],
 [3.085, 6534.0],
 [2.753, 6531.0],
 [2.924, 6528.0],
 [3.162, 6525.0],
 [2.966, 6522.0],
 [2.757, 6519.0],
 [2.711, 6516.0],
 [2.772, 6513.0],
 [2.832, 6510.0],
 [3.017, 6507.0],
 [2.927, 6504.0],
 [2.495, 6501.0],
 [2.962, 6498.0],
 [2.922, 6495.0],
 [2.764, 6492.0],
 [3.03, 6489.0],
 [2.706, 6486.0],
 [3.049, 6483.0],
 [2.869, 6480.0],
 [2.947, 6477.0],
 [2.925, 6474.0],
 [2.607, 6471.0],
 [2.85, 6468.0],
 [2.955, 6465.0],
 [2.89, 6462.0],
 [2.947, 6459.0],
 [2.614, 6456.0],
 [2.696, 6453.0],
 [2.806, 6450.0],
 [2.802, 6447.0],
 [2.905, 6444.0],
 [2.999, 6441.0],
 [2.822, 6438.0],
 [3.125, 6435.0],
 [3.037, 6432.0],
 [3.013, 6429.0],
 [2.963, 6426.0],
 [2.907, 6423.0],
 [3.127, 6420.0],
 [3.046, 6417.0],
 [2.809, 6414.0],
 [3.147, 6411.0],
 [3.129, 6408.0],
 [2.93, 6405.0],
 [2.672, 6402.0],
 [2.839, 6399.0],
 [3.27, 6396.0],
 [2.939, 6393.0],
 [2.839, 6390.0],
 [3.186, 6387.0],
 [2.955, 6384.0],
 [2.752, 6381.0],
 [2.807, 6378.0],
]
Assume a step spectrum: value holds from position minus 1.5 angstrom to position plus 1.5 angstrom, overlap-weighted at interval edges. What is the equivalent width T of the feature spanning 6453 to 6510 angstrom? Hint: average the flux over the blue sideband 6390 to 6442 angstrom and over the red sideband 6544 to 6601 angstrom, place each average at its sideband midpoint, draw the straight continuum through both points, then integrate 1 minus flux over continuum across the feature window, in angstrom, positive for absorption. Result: 1.0 angstrom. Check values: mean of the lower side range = 2.98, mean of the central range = 2.85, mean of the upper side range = 2.8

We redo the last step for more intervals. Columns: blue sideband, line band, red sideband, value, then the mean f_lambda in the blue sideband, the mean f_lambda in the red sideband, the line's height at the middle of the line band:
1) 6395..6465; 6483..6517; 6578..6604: 0.4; 2.93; 2.81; 2.88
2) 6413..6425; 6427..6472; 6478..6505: 0.8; 2.98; 2.86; 2.93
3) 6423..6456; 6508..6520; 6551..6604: 0.3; 2.9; 2.79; 2.84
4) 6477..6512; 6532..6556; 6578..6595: -0.3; 2.87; 2.81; 2.84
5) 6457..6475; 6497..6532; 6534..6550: 0.3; 2.85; 2.9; 2.88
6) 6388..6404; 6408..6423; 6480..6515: -0.6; 2.92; 2.86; 2.91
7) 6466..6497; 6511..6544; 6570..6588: -0.2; 2.87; 2.84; 2.85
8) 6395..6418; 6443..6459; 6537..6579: 0.8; 2.97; 2.8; 2.92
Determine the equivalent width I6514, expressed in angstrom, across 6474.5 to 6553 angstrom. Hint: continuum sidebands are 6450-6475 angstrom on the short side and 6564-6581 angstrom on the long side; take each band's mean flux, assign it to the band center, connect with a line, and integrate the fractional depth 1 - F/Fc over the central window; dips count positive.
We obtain -2.5 angstrom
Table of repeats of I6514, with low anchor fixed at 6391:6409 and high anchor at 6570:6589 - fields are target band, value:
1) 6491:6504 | 0.40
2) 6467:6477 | 0.32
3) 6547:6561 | 0.38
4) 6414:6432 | -0.35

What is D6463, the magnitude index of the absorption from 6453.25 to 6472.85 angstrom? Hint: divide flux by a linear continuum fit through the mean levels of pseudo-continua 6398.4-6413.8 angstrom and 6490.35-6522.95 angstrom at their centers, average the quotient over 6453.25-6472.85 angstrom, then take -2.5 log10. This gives 0.03 mag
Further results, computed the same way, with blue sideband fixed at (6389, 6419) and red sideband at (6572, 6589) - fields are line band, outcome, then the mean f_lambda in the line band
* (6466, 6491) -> 0.02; 2.87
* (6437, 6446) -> 0.01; 2.91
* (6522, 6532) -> -0.02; 2.96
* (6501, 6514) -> 0.02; 2.85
